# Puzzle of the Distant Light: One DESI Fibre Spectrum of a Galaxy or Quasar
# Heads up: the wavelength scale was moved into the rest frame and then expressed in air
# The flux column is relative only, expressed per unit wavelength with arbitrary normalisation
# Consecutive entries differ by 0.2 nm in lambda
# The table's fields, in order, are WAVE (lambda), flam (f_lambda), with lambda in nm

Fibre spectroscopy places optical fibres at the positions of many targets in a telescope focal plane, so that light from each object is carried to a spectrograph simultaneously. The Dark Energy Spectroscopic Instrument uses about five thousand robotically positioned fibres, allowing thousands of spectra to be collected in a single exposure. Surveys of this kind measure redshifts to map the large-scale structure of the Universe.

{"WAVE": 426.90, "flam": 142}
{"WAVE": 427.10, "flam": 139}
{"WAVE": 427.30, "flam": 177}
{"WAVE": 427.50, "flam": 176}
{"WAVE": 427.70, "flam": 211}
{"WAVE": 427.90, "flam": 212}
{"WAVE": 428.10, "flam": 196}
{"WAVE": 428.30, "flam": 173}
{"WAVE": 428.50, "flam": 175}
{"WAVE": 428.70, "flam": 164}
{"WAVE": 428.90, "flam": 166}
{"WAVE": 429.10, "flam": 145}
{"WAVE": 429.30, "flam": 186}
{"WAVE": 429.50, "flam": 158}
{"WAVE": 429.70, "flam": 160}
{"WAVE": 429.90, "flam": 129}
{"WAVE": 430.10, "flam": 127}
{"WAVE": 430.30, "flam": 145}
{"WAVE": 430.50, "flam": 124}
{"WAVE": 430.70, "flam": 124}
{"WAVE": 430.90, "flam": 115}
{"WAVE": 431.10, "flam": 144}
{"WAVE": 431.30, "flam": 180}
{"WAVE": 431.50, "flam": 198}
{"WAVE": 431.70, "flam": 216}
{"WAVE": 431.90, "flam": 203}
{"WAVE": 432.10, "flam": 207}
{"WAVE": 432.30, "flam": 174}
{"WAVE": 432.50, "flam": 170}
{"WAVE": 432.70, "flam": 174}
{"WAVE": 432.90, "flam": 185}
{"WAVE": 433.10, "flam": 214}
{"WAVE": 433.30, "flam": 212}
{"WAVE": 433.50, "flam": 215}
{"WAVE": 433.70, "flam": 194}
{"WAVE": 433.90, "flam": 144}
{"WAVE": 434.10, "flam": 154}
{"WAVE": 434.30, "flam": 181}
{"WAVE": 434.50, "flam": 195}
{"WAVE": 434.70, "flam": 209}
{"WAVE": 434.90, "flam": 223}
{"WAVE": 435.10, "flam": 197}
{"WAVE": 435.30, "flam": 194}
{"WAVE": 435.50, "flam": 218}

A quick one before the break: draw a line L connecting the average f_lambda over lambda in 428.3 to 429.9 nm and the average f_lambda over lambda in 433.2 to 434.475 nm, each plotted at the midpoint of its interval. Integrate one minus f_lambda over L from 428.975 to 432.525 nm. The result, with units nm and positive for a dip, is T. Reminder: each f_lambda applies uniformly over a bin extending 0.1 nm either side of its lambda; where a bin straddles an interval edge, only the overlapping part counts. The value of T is 0.20 nm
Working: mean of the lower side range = 163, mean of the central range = 161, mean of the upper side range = 184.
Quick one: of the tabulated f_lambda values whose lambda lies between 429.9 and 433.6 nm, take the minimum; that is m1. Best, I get 115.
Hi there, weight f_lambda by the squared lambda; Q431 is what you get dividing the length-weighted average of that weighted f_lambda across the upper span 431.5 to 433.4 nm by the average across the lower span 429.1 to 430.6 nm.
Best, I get 1.35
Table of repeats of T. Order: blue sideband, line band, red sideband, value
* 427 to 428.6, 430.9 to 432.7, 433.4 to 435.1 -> 0.05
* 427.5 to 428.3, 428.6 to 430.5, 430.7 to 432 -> 0.35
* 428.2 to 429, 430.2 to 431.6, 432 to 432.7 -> 0.24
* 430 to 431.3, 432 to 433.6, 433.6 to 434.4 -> -0.39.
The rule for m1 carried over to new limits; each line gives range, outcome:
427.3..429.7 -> 145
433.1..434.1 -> 144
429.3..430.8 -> 124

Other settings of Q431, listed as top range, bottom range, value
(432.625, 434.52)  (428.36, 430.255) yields 1.22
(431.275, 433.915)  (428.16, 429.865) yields 1.19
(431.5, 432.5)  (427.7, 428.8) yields 1.07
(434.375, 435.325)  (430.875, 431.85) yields 1.17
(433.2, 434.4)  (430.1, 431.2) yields 1.43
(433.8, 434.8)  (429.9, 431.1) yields 1.40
